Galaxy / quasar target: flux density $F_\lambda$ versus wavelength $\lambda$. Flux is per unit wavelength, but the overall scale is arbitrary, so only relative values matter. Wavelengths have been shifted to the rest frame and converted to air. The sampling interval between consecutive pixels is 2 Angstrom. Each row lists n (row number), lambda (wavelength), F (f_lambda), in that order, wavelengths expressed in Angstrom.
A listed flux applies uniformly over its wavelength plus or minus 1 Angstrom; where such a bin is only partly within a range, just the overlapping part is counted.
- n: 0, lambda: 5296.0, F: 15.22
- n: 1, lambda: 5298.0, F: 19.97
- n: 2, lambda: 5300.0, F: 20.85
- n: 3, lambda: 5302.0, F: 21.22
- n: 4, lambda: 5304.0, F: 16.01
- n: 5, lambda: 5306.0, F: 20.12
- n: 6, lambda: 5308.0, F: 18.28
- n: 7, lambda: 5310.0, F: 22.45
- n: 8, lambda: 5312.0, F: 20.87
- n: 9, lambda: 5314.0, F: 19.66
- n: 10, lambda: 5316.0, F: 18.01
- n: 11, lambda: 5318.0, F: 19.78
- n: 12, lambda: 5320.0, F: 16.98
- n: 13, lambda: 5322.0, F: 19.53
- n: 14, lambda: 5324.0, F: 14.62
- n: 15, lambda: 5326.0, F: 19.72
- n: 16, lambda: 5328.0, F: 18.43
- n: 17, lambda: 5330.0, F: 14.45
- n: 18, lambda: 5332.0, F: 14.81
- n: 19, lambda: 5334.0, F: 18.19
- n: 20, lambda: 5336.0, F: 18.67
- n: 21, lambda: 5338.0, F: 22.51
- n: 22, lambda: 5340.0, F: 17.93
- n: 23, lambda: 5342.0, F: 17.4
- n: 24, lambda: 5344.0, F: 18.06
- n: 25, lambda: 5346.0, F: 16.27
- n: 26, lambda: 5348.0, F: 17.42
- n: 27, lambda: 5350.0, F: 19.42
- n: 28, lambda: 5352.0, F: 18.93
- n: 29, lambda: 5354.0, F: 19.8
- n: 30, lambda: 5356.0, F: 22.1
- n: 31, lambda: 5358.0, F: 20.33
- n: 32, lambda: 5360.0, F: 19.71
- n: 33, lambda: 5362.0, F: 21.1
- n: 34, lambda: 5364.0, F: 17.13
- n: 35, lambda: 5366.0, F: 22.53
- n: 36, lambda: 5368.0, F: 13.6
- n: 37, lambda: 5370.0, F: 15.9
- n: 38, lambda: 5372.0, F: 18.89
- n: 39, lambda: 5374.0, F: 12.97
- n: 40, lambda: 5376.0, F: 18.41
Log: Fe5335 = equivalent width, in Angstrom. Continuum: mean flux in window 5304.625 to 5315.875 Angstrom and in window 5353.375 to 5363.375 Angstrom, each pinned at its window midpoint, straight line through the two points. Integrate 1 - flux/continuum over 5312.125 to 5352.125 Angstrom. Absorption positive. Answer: 4.2 Angstrom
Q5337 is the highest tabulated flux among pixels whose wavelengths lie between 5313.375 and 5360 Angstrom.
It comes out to 22.51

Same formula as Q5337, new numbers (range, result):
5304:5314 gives 22.45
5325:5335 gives 19.72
